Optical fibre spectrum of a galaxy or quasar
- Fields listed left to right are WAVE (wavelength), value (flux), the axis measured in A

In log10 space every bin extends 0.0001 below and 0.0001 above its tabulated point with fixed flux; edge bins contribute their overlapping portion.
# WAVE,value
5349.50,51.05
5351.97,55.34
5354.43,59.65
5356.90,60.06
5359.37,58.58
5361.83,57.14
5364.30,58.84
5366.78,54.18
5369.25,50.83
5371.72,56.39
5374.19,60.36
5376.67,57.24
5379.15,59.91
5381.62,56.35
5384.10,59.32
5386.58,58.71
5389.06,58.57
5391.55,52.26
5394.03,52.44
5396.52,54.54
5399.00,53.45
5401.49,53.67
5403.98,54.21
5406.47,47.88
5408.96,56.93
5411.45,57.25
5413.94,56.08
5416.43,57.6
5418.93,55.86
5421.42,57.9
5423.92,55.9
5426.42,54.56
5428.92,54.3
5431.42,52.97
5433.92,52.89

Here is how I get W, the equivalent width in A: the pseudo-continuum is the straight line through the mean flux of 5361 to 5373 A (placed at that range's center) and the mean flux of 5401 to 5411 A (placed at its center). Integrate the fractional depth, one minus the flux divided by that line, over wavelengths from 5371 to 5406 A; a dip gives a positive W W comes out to -1.09 A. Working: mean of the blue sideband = 55.4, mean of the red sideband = 53.5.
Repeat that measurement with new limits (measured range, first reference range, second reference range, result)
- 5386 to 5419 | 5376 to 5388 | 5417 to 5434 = 1.2 A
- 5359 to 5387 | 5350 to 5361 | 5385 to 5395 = -0.2 A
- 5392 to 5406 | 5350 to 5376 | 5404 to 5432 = 0.6 A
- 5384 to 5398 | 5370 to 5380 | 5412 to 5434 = 0.4 A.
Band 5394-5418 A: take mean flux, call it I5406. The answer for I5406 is 54.5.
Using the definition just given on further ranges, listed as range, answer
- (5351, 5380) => 57.4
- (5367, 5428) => 55.7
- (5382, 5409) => 54.7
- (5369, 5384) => 57.5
